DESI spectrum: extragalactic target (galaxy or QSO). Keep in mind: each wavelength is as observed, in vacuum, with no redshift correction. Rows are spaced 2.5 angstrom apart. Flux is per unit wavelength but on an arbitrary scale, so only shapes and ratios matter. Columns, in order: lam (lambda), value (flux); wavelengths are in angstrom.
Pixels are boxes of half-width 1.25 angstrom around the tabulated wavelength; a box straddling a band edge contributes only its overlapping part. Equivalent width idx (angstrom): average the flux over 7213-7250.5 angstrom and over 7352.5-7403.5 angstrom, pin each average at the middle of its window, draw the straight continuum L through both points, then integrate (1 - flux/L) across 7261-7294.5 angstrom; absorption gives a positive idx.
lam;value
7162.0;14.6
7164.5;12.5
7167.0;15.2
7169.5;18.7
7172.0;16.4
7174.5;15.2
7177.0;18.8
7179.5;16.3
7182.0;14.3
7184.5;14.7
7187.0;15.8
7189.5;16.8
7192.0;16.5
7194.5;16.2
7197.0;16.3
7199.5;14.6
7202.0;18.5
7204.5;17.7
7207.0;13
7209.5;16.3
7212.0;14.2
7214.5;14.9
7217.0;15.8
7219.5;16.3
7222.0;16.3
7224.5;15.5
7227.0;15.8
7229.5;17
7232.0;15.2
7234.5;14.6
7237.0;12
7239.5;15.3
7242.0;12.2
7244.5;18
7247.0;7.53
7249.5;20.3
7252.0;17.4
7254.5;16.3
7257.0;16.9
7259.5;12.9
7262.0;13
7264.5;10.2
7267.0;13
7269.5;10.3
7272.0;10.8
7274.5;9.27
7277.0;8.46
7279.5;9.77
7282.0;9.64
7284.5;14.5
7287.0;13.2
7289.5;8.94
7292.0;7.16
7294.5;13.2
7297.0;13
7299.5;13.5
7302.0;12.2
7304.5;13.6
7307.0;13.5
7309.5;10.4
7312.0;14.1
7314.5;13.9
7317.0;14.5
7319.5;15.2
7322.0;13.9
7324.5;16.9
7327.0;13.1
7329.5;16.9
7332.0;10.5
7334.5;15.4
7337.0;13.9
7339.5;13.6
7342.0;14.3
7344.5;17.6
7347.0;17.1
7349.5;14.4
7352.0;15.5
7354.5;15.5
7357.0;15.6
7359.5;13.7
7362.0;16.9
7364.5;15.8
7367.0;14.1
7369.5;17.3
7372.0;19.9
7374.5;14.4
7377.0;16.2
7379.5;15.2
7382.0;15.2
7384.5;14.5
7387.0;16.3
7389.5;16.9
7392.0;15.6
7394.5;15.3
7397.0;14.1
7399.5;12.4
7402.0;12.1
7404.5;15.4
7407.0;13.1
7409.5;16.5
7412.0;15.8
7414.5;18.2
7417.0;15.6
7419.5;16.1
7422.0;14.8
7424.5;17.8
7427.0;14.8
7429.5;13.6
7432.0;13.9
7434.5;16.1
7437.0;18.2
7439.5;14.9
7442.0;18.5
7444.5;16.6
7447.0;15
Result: 9.8 angstrom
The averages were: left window 15.1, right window 15.4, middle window 10.7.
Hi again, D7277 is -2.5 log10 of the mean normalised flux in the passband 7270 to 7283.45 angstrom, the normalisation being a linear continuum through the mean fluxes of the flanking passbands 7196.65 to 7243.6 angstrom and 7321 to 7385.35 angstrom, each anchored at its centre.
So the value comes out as 0.496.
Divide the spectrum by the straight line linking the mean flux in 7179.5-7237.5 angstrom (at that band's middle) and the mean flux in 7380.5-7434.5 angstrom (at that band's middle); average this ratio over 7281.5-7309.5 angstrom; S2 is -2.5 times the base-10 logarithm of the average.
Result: 0.270 mag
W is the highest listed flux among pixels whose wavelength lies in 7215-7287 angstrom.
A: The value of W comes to 20.3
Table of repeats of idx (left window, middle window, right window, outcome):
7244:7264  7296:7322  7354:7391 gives 3.3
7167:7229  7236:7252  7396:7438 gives 1.4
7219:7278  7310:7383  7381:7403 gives -3.3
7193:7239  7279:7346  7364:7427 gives 9.9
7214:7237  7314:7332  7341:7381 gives 1.3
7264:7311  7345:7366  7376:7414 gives -3.0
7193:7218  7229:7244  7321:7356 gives 1.1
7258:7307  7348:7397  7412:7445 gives -4.7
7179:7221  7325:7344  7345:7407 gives 1.5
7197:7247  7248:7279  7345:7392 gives 4.6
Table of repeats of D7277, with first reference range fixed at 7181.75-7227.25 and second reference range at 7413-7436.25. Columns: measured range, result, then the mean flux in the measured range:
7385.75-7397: -0.01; 15.8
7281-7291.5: 0.36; 11.3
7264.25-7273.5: 0.38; 11.1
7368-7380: -0.06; 16.6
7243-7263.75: 0.05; 15.1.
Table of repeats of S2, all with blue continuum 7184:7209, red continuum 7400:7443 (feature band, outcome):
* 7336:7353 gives 0.04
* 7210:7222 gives 0.04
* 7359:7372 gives -0.03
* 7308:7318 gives 0.19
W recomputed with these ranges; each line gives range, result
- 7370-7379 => 19.9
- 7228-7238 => 17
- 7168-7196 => 18.8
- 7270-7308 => 14.5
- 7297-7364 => 17.6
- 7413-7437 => 18.2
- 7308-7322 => 15.2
